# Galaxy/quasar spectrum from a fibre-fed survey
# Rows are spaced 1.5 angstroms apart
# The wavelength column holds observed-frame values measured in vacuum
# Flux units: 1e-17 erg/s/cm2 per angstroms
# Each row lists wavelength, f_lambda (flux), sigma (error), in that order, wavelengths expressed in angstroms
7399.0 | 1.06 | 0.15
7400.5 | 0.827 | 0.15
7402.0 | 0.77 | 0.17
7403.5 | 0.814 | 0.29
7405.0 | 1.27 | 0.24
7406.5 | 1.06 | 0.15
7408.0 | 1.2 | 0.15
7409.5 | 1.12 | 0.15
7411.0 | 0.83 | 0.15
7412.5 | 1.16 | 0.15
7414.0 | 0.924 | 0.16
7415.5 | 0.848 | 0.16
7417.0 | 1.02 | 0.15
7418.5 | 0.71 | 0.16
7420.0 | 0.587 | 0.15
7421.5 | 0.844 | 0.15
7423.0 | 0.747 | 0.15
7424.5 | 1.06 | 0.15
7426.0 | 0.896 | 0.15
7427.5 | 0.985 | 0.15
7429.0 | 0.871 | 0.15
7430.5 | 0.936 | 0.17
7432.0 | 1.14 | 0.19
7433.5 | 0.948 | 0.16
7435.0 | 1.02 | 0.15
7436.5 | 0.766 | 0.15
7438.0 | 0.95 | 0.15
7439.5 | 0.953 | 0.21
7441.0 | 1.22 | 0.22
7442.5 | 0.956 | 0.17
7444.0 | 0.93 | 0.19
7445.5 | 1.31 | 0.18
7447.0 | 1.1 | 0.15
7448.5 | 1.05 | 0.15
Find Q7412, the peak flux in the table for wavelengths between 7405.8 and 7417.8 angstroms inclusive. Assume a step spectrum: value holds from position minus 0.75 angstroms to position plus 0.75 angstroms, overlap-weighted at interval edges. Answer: 1.2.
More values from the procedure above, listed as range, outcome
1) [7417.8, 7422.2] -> 0.844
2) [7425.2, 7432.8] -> 1.14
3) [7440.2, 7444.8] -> 1.22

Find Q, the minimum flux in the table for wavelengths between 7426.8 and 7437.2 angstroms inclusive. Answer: 0.766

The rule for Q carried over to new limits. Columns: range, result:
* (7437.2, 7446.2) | 0.93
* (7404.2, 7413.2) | 0.83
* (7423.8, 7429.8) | 0.871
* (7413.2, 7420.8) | 0.587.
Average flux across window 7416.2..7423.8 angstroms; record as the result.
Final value 0.784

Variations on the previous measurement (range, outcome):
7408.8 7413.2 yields 1.03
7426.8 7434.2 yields 0.976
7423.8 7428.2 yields 0.979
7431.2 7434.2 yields 1.04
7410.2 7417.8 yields 0.956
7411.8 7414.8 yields 1.04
